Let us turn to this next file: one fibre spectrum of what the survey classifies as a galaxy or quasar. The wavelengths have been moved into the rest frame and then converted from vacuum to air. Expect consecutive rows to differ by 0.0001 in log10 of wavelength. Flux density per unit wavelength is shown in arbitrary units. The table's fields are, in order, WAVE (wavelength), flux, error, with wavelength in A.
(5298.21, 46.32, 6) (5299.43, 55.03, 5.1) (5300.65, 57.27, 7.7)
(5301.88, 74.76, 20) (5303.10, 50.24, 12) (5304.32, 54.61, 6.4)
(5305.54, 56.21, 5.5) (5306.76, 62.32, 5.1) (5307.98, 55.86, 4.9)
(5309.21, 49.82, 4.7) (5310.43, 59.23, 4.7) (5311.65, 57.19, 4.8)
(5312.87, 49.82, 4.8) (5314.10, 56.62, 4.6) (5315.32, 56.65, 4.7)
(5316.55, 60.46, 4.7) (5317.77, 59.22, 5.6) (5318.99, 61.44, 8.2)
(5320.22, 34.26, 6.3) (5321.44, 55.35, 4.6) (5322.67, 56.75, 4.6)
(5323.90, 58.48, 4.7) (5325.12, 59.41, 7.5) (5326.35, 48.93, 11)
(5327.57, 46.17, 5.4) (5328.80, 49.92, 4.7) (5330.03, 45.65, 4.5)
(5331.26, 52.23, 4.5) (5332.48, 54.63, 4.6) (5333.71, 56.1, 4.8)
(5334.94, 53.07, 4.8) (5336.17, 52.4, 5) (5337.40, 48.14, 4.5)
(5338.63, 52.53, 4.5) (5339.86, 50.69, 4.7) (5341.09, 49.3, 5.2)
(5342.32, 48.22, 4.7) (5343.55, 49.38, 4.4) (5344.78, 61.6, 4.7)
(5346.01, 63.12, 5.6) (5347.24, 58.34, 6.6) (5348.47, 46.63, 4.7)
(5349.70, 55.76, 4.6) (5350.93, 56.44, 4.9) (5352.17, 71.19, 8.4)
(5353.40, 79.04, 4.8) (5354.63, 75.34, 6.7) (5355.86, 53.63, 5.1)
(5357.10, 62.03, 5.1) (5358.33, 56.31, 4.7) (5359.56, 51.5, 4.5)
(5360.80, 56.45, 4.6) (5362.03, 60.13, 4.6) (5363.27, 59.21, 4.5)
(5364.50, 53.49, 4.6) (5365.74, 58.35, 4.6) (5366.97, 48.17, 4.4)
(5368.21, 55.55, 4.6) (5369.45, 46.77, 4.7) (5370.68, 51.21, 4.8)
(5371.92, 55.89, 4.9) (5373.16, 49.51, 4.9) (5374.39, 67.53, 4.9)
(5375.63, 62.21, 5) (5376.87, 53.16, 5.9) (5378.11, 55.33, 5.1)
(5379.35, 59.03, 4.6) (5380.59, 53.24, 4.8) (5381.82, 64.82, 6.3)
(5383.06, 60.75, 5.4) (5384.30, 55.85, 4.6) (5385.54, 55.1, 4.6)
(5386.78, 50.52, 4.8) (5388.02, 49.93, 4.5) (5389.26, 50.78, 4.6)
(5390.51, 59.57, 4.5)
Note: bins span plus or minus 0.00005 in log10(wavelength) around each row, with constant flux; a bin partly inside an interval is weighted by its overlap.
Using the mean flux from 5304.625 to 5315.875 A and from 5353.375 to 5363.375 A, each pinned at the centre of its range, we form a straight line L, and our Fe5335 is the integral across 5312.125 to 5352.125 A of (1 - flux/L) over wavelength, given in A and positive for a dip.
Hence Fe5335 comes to 3.0 A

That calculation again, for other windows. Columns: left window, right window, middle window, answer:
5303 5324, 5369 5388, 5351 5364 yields -1.5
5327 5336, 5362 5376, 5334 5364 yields -2.2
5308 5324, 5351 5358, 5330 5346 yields 2.4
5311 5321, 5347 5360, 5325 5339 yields 1.4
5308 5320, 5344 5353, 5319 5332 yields 1.3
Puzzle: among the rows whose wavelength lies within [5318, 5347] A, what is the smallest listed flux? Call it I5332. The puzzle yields 34.26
